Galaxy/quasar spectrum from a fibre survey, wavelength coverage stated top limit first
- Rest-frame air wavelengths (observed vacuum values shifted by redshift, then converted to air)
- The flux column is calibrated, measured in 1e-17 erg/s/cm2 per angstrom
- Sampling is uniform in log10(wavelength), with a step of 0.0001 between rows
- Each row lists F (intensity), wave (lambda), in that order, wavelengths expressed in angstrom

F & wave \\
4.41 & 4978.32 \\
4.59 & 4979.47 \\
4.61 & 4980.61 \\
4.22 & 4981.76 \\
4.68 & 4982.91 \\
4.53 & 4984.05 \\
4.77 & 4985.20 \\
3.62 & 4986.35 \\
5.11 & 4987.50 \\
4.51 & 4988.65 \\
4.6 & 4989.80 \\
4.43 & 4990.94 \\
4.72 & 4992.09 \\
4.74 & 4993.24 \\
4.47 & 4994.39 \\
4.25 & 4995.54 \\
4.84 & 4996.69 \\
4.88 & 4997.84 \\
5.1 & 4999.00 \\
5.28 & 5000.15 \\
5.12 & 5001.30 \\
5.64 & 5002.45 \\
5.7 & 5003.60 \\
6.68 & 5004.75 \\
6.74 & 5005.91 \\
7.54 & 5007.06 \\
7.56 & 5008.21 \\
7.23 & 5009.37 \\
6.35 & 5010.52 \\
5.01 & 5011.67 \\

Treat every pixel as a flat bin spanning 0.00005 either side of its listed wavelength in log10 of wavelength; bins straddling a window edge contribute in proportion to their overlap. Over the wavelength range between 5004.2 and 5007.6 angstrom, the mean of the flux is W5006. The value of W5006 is 6.97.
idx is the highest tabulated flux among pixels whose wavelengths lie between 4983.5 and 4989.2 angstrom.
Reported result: 5.11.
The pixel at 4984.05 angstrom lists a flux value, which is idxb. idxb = 4.53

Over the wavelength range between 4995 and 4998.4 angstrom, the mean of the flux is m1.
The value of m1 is 4.66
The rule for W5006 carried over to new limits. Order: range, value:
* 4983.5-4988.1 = 4.5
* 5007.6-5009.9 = 7.39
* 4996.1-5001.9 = 5.04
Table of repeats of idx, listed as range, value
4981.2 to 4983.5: 4.68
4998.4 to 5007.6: 7.54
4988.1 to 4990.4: 4.6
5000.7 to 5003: 5.64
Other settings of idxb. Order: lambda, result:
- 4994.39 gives 4.47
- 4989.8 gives 4.6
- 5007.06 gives 7.54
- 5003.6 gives 5.7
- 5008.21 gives 7.56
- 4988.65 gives 4.51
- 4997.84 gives 4.88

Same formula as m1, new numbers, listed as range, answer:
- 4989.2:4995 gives 4.59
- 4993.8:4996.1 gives 4.36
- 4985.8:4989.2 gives 4.41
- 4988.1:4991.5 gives 4.52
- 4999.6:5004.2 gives 5.45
